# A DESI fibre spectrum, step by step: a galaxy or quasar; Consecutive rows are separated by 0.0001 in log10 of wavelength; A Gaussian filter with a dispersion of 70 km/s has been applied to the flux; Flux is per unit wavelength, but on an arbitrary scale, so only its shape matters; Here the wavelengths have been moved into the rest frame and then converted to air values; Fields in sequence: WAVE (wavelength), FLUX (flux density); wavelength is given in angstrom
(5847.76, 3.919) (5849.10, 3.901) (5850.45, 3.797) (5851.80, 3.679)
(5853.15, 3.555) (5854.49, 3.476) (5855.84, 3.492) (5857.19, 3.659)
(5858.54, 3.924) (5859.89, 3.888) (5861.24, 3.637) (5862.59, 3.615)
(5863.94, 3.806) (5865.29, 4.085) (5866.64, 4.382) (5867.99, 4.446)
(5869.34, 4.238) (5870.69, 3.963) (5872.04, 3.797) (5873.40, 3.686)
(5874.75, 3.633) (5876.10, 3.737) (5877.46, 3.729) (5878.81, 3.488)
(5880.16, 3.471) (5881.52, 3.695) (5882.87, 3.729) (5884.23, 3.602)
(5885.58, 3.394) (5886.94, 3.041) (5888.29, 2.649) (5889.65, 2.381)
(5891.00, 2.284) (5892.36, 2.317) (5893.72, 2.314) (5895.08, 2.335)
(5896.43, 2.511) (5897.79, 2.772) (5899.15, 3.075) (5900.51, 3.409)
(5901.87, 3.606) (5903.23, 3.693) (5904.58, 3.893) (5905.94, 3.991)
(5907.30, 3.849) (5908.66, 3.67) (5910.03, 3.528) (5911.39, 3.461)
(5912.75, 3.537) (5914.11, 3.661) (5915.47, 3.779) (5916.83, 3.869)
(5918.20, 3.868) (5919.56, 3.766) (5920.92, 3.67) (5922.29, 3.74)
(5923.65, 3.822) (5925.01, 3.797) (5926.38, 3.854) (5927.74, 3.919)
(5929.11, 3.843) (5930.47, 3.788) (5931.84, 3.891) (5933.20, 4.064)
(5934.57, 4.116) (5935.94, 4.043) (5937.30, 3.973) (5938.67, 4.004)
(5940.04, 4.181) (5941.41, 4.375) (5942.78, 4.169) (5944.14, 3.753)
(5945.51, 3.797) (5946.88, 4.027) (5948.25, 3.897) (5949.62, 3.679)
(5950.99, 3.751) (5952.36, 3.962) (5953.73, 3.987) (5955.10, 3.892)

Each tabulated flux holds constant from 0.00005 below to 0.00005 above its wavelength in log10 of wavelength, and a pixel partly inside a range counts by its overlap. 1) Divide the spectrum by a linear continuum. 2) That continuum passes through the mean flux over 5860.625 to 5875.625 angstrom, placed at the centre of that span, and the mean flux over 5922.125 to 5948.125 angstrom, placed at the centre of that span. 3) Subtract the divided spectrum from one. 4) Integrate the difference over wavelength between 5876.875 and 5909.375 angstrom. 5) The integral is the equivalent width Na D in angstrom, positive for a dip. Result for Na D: 6.1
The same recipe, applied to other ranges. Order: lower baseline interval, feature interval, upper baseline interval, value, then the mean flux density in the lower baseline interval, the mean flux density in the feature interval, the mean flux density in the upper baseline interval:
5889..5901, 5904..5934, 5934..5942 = -3.26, 2.59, 3.79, 4.11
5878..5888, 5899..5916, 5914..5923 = 0.15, 3.46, 3.64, 3.77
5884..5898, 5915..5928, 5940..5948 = -1.35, 2.66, 3.81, 4.03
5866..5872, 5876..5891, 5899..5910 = 2.64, 4.21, 3.29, 3.67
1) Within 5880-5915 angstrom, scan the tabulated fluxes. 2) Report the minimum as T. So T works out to 2.284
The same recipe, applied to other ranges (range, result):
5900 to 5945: 3.409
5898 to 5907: 3.075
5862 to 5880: 3.488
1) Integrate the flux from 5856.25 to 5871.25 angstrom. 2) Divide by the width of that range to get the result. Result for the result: 3.96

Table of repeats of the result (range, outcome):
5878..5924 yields 3.35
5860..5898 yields 3.4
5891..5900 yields 2.55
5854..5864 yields 3.68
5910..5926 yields 3.72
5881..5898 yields 2.84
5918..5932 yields 3.81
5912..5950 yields 3.89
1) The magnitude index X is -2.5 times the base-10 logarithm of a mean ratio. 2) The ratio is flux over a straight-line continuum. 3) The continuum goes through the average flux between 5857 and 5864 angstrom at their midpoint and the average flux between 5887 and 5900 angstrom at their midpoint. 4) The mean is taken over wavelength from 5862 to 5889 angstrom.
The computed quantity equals -0.16 mag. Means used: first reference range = 3.76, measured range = 3.71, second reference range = 2.55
